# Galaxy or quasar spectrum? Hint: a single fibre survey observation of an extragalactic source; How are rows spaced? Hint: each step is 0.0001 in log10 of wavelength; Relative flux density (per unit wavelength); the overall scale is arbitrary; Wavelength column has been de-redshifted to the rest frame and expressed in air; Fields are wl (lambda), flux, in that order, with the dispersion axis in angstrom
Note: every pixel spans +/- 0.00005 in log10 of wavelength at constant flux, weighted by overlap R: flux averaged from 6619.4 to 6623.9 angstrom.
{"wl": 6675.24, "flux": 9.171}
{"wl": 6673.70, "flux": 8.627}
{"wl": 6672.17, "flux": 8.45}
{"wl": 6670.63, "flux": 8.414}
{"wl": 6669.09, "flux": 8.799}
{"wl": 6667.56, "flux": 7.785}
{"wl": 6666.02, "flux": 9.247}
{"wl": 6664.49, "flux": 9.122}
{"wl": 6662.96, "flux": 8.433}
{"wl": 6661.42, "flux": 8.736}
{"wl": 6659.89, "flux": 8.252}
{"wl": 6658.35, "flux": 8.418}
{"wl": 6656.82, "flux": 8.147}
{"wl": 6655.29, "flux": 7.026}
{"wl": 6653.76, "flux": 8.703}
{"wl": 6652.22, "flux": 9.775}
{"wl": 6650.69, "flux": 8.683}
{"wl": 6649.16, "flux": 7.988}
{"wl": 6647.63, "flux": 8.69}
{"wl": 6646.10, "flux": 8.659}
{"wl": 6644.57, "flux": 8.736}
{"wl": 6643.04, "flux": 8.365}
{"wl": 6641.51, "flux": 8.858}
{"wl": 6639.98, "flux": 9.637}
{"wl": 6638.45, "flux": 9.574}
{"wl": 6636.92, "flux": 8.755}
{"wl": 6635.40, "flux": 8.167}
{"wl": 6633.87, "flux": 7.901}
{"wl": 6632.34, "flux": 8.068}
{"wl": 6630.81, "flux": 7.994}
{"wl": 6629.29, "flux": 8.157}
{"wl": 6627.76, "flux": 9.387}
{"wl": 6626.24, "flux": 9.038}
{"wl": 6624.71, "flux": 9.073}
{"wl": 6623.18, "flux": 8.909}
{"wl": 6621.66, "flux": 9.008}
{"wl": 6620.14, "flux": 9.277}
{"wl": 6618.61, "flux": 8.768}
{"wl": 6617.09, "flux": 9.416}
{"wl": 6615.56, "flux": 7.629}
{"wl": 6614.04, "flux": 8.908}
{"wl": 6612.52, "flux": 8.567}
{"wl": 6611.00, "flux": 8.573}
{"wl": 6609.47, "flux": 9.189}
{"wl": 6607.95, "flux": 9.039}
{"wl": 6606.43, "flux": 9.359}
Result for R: 9.08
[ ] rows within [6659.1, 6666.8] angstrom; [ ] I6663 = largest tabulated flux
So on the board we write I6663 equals 9.247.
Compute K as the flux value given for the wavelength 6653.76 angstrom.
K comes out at 8.703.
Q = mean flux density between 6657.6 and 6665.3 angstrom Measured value 8.6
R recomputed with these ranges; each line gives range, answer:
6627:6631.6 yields 8.52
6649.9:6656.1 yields 8.54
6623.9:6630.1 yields 8.91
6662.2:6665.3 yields 8.81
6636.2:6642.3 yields 9.2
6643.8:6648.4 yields 8.7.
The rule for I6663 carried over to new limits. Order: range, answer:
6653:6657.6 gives 8.703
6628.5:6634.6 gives 8.157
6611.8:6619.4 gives 9.416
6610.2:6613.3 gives 8.573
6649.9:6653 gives 9.775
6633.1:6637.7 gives 8.755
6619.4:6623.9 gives 9.277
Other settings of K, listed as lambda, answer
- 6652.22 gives 9.775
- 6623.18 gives 8.909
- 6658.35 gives 8.418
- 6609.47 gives 9.189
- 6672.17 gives 8.45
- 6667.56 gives 7.785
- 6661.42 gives 8.736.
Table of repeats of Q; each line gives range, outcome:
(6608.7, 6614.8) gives 8.81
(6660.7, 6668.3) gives 8.67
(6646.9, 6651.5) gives 8.47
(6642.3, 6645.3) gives 8.55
